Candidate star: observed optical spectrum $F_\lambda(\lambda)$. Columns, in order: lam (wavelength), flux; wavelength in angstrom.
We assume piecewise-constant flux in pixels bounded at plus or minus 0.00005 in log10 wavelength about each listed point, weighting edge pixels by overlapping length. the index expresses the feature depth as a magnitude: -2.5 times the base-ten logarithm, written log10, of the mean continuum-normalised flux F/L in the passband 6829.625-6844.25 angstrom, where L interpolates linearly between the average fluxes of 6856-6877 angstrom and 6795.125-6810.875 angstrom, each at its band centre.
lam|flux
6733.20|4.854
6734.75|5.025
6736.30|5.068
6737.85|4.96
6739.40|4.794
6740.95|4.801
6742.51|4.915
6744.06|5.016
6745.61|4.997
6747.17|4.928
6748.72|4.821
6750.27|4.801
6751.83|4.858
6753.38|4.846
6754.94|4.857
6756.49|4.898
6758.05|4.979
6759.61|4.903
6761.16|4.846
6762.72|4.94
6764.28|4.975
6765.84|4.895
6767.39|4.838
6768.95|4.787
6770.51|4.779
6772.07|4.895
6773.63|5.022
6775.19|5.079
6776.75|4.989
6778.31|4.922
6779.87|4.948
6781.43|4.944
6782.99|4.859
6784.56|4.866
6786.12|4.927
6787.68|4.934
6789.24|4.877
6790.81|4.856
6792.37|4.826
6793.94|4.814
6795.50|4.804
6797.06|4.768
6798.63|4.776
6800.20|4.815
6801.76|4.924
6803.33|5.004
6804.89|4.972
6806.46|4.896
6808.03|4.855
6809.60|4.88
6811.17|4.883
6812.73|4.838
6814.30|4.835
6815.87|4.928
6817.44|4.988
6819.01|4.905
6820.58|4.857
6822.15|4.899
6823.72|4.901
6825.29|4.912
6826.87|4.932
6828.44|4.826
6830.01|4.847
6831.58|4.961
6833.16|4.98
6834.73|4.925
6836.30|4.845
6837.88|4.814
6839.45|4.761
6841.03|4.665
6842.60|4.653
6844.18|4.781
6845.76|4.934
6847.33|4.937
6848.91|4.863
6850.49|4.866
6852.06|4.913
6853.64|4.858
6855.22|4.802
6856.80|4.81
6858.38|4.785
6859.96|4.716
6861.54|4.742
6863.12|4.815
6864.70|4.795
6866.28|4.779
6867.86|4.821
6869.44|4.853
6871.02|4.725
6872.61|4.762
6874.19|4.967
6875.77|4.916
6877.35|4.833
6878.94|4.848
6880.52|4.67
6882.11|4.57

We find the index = 0.00 mag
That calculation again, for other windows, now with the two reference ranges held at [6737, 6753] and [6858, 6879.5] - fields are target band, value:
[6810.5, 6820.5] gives -0.011 mag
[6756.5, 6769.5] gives -0.004 mag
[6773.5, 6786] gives -0.018 mag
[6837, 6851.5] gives 0.004 mag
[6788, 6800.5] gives 0.009 mag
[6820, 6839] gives -0.012 mag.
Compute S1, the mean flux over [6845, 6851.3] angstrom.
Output 4.91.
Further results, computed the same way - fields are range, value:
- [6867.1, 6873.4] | 4.79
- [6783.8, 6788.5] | 4.92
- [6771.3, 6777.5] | 5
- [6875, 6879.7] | 4.86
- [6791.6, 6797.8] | 4.81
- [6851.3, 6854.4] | 4.88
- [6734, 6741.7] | 4.93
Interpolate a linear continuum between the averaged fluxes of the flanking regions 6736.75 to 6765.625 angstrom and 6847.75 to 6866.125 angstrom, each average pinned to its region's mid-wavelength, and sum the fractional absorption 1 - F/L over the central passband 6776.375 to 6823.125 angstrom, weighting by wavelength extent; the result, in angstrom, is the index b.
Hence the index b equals -0.2 angstrom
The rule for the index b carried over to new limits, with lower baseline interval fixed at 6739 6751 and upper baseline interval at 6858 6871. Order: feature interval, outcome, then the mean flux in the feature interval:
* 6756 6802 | -0.3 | 4.89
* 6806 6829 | -0.3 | 4.89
